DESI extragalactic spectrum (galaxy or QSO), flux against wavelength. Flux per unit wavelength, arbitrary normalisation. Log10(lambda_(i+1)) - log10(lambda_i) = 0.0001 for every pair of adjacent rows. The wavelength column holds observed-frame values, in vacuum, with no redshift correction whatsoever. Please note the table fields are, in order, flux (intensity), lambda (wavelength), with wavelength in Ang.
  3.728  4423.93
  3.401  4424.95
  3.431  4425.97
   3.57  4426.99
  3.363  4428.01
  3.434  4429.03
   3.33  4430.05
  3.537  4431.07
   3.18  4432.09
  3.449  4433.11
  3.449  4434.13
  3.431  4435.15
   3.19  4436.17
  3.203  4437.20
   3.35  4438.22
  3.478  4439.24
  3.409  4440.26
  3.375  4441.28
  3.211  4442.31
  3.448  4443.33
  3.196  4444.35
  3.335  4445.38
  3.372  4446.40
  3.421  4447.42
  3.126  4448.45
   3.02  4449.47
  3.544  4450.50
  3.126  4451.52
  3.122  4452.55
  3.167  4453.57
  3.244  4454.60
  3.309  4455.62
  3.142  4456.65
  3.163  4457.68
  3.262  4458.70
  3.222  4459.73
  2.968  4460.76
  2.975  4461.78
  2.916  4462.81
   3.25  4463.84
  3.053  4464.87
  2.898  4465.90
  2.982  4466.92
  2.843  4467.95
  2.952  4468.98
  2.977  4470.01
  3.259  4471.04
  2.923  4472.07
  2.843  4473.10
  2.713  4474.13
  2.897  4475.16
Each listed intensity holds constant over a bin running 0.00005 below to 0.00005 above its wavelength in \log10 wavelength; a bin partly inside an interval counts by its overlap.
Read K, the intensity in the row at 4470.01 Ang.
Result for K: 2.977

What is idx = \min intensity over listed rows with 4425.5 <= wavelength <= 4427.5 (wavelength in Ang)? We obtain 3.431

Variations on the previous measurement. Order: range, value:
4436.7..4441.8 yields 3.203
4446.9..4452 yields 3.02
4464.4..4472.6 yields 2.843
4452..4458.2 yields 3.122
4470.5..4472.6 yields 2.923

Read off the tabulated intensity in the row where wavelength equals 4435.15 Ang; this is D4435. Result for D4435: 3.431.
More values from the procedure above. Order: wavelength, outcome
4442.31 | 3.211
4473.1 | 2.843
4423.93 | 3.728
